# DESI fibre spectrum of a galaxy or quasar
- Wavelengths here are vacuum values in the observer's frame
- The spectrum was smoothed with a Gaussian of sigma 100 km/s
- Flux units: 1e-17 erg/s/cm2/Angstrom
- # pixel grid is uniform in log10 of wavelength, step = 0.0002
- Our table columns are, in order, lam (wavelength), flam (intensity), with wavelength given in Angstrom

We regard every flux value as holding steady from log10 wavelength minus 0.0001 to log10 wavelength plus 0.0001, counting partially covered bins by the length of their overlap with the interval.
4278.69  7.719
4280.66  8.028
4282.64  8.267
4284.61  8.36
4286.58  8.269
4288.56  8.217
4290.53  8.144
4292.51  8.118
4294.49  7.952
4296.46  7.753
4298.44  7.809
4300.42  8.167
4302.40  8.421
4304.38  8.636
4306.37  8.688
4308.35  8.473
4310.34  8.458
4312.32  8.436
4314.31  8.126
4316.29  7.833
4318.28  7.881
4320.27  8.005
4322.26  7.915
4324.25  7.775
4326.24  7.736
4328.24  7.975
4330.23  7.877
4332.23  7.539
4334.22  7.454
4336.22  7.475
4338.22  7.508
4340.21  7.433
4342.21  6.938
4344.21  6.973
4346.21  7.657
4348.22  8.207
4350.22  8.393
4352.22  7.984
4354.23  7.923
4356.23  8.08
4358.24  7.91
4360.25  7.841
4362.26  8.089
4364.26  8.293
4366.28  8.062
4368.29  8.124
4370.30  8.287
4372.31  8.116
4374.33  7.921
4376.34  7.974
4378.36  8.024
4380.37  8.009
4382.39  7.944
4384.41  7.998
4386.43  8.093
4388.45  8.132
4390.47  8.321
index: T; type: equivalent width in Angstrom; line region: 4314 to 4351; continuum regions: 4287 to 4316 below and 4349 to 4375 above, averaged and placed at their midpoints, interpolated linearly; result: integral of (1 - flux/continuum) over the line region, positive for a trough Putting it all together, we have 2.0 Angstrom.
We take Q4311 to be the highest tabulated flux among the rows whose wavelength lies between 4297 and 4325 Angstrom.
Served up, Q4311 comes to 8.688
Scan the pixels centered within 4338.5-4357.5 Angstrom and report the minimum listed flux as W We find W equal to 6.938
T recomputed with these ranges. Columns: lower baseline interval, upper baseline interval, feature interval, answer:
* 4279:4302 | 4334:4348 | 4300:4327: -1.4 Angstrom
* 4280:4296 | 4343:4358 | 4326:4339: 0.5 Angstrom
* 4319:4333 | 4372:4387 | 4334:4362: 0.7 Angstrom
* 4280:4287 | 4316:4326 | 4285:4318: -0.6 Angstrom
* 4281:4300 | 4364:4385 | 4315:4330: 0.4 Angstrom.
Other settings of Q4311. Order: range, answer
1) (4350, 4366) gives 8.393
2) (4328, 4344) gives 7.975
